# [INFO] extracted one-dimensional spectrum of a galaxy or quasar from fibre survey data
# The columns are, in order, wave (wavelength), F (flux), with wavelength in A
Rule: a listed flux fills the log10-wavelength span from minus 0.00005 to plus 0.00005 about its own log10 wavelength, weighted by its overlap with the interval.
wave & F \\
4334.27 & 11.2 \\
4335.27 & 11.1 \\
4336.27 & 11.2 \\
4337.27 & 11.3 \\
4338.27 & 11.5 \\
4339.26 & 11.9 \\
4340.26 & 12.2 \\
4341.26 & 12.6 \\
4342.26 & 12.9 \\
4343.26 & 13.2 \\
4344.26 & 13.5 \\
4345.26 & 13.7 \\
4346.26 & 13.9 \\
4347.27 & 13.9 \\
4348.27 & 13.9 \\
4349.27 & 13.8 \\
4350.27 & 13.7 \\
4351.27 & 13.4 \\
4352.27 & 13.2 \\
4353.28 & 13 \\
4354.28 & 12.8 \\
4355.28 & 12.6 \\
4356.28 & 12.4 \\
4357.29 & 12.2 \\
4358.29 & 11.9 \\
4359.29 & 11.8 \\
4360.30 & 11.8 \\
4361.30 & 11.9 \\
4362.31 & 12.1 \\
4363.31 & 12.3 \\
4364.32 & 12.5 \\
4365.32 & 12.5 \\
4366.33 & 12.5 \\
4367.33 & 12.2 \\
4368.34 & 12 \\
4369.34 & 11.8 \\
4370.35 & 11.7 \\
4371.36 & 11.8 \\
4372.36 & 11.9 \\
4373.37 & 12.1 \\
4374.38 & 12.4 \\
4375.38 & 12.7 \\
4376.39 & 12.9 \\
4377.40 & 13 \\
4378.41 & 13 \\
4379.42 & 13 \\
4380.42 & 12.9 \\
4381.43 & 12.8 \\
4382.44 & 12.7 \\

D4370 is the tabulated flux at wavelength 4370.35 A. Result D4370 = 11.7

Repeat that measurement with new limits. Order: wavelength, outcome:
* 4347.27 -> 13.9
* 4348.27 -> 13.9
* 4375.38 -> 12.7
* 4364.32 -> 12.5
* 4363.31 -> 12.3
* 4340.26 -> 12.2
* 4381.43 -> 12.8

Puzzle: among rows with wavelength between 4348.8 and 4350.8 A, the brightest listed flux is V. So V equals 13.8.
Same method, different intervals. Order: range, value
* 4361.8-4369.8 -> 12.5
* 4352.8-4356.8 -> 13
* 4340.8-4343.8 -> 13.2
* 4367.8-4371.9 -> 12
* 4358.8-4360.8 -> 11.8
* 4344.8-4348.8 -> 13.9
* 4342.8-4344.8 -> 13.5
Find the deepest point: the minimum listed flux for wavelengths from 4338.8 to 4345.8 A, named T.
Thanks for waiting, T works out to 11.9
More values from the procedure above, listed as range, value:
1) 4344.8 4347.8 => 13.7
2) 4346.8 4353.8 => 13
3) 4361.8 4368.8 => 12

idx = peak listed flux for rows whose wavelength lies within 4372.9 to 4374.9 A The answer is 12.4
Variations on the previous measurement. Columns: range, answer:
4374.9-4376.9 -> 12.9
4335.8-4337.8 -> 11.3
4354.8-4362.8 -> 12.6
